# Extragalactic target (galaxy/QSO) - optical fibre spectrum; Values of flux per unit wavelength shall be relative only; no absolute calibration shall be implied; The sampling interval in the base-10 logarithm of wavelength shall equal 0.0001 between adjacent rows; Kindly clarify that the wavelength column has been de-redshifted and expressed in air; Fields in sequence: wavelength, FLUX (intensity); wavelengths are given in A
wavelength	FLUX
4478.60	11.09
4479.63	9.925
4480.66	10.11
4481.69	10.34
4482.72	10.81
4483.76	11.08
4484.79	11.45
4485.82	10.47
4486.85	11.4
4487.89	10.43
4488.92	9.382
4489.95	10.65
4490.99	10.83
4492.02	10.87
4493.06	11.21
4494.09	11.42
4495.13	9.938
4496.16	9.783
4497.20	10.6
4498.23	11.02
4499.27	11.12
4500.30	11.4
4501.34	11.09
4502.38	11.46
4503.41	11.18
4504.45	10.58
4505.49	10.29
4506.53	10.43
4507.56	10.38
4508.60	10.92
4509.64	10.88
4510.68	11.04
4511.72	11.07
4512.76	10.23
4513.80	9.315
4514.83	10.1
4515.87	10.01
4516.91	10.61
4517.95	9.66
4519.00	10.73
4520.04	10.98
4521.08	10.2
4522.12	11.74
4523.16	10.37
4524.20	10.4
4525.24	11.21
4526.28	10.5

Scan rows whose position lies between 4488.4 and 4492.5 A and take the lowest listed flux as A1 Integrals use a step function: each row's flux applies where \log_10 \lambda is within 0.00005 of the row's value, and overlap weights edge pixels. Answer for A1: 9.382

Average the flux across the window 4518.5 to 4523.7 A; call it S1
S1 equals 10.8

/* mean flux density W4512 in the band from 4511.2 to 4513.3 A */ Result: 10.6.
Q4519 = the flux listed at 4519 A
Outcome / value 10.73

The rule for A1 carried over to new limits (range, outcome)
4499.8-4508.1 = 10.29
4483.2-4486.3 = 10.47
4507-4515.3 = 9.315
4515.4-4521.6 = 9.66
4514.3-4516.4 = 10.01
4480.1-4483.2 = 10.11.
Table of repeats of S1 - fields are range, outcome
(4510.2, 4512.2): 11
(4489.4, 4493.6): 10.9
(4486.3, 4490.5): 10.5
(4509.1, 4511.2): 10.9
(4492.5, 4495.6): 10.8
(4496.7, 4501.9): 11.1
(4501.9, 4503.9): 11.4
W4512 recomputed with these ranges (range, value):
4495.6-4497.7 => 10.2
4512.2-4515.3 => 9.92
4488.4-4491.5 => 10.3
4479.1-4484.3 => 10.5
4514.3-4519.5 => 10.2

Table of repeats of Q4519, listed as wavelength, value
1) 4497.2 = 10.6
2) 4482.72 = 10.81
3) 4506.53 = 10.43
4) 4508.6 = 10.92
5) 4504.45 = 10.58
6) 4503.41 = 11.18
